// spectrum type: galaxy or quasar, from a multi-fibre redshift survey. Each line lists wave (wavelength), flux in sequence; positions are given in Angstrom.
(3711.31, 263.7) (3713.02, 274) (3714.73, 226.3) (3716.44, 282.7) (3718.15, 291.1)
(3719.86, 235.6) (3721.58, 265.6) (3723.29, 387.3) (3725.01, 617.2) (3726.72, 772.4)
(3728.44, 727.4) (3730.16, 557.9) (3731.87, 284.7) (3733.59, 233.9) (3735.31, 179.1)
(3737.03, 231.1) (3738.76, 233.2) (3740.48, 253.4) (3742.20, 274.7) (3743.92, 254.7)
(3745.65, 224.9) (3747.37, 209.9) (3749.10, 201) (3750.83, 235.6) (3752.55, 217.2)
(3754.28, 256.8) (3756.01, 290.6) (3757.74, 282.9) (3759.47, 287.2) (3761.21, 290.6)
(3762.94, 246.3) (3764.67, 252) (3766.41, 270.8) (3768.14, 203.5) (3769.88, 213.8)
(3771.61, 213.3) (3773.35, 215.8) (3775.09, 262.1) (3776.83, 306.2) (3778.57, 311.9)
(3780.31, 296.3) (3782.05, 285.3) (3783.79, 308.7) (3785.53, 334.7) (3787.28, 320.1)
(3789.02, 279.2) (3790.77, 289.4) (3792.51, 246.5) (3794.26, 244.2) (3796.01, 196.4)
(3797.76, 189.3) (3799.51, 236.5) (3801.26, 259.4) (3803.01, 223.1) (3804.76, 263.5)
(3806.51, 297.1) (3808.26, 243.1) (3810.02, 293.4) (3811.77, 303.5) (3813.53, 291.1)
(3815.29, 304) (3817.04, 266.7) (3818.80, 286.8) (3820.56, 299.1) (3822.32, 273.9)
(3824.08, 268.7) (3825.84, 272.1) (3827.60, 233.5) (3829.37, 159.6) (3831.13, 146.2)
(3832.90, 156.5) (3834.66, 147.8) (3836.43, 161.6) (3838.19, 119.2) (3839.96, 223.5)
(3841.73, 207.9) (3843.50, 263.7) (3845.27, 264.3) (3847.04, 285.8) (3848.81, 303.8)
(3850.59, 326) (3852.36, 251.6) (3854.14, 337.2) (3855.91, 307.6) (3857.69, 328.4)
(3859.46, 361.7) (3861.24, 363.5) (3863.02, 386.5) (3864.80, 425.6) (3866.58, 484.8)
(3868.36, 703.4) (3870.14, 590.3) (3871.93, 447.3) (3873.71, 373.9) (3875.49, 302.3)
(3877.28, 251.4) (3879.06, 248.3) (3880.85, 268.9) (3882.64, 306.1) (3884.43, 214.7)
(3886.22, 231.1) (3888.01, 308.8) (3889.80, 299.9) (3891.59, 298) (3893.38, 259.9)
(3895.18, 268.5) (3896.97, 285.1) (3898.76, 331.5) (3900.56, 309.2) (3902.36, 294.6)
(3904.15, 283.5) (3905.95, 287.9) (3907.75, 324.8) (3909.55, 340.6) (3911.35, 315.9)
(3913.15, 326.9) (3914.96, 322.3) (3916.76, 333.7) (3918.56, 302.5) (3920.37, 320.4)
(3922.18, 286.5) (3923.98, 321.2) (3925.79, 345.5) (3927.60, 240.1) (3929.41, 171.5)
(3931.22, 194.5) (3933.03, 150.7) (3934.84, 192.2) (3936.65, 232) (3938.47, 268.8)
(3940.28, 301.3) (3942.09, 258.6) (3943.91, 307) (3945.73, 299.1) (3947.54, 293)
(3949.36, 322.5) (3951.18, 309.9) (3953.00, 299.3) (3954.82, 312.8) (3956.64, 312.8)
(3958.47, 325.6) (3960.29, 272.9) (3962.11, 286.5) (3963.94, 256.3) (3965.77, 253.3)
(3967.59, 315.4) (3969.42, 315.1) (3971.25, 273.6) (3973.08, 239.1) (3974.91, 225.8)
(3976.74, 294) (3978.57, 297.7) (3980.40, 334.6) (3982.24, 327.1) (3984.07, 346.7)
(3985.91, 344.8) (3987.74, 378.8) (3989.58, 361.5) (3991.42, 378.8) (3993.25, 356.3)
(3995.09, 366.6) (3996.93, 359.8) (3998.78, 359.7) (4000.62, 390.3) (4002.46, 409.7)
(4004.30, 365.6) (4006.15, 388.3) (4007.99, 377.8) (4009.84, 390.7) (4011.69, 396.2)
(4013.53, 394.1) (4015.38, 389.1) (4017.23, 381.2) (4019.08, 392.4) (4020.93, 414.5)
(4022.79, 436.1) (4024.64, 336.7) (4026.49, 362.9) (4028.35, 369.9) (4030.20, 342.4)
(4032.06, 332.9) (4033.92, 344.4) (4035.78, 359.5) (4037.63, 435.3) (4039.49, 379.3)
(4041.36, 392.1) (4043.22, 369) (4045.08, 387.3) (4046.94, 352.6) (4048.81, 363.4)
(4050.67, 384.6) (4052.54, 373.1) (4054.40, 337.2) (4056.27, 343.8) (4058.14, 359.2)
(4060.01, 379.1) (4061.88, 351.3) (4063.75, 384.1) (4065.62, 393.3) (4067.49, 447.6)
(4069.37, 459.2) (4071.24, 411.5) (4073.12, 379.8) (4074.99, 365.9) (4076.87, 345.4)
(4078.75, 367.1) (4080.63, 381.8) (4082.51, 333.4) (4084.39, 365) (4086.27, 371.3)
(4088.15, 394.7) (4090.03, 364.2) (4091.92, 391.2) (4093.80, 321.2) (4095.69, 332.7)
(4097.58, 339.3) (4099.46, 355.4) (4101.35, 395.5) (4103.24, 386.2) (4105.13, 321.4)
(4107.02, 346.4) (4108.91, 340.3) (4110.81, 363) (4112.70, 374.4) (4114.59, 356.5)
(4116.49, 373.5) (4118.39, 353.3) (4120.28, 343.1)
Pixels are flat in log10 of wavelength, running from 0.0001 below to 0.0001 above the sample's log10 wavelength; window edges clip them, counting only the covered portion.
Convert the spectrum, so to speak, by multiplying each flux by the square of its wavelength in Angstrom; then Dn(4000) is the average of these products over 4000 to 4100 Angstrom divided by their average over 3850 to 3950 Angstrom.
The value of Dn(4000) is 1.30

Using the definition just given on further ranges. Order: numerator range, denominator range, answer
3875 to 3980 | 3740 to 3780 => 1.23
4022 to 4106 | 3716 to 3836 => 1.55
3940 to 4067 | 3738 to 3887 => 1.38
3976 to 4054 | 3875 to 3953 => 1.38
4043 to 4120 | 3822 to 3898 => 1.39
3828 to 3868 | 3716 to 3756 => 0.92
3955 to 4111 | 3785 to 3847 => 1.63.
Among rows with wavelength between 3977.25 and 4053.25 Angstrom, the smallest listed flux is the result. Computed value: 297.7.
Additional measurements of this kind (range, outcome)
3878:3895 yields 214.7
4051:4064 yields 337.2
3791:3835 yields 146.2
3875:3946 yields 150.7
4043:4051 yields 352.6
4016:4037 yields 332.9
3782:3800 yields 189.3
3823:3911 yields 119.2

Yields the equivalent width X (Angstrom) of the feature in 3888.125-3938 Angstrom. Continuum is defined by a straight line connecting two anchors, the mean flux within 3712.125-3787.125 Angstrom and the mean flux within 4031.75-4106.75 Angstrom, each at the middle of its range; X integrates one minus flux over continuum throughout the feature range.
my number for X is 7.7 Angstrom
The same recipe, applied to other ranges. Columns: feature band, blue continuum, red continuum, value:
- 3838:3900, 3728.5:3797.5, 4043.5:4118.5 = -4.32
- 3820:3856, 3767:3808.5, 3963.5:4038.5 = 5.83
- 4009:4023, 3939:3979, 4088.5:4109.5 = -3.59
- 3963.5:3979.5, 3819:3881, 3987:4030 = 3.84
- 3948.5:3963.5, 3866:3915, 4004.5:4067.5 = 2.03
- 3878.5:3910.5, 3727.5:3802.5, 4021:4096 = 3.02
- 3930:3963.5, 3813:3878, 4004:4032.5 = 7.25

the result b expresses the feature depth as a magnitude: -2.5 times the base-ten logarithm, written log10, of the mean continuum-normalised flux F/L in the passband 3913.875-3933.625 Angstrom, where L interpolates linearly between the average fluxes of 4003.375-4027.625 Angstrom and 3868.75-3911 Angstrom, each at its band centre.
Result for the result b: 0.21 mag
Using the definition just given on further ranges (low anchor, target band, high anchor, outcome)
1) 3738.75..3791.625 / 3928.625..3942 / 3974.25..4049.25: 0.459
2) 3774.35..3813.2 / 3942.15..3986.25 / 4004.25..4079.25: 0.165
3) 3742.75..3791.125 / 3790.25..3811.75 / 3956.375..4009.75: 0.096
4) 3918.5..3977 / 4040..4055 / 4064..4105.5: -0.071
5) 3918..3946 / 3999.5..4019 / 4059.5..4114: -0.225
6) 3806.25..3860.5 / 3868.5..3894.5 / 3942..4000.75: -0.176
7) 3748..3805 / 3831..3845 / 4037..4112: 0.464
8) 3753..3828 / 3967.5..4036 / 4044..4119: -0.041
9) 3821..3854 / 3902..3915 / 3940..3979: -0.180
